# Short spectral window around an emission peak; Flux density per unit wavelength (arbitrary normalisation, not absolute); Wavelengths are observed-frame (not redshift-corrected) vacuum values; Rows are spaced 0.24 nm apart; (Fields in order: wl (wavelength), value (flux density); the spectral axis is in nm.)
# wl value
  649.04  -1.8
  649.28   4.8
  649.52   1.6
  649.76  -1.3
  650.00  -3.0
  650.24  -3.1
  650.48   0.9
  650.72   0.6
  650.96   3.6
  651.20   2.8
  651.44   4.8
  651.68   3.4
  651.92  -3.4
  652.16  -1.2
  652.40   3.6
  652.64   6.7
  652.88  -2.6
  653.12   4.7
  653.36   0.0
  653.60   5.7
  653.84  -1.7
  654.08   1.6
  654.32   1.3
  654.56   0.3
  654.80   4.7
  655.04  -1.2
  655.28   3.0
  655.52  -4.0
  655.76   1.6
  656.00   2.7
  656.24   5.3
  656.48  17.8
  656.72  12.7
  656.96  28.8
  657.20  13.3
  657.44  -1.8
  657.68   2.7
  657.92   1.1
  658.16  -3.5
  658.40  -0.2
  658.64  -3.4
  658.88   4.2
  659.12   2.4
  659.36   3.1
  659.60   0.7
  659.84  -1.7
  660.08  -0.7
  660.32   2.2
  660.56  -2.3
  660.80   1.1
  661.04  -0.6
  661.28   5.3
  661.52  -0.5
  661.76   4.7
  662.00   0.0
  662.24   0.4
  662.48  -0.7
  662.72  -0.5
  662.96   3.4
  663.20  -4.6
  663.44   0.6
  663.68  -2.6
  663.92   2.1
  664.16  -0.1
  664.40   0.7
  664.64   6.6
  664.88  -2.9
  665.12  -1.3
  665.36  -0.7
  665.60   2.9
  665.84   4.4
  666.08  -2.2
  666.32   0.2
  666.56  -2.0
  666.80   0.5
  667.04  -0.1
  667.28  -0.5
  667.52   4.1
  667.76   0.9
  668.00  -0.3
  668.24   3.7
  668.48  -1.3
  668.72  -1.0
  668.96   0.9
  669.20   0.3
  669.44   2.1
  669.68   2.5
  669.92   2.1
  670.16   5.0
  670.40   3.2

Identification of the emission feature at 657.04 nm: [O II] 3727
